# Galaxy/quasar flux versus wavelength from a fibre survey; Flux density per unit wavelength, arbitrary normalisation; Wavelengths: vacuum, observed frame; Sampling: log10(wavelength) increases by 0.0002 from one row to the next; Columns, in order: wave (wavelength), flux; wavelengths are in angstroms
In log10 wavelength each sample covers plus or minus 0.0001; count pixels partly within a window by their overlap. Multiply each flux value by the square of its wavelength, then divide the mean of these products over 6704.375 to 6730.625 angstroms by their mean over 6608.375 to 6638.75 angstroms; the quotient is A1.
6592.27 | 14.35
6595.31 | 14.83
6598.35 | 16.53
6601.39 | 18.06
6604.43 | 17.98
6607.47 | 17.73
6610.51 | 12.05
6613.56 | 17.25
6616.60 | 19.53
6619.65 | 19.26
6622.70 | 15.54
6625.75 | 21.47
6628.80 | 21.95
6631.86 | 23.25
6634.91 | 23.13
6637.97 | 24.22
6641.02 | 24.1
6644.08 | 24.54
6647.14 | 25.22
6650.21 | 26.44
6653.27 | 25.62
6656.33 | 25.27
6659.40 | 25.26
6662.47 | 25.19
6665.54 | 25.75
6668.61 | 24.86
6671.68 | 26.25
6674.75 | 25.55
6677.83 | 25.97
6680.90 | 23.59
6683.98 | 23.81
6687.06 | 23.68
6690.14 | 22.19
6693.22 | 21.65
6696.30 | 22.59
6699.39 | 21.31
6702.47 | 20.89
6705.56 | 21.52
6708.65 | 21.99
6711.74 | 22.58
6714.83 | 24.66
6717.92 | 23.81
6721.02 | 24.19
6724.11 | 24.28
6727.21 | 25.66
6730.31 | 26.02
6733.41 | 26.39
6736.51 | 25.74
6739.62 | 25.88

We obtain 1.25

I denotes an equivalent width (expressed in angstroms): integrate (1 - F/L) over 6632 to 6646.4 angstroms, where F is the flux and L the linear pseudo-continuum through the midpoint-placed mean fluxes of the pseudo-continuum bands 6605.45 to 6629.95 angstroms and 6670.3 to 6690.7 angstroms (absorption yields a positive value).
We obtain -2.7 angstroms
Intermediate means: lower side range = 18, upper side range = 24.5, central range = 24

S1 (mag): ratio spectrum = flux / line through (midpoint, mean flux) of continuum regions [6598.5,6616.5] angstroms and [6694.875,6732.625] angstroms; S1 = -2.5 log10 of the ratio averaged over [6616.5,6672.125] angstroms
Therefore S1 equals -0.23 mag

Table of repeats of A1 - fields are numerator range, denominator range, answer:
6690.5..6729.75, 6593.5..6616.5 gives 1.44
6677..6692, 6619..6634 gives 1.18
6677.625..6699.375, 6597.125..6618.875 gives 1.38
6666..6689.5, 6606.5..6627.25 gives 1.44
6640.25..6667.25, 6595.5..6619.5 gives 1.51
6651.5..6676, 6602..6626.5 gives 1.48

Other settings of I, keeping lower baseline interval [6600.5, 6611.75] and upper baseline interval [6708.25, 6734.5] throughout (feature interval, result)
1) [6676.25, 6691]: -1.4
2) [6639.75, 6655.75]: -4.8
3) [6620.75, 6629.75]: -0.8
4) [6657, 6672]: -3.5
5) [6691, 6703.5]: 0.6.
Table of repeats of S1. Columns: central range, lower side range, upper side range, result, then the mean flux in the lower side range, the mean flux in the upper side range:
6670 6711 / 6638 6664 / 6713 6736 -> 0.09 mag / 25.1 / 25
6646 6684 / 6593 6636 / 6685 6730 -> -0.21 mag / 18.3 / 23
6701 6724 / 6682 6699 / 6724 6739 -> 0.07 mag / 22.7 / 25.7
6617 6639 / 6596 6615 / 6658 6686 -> -0.09 mag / 16.5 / 25.1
